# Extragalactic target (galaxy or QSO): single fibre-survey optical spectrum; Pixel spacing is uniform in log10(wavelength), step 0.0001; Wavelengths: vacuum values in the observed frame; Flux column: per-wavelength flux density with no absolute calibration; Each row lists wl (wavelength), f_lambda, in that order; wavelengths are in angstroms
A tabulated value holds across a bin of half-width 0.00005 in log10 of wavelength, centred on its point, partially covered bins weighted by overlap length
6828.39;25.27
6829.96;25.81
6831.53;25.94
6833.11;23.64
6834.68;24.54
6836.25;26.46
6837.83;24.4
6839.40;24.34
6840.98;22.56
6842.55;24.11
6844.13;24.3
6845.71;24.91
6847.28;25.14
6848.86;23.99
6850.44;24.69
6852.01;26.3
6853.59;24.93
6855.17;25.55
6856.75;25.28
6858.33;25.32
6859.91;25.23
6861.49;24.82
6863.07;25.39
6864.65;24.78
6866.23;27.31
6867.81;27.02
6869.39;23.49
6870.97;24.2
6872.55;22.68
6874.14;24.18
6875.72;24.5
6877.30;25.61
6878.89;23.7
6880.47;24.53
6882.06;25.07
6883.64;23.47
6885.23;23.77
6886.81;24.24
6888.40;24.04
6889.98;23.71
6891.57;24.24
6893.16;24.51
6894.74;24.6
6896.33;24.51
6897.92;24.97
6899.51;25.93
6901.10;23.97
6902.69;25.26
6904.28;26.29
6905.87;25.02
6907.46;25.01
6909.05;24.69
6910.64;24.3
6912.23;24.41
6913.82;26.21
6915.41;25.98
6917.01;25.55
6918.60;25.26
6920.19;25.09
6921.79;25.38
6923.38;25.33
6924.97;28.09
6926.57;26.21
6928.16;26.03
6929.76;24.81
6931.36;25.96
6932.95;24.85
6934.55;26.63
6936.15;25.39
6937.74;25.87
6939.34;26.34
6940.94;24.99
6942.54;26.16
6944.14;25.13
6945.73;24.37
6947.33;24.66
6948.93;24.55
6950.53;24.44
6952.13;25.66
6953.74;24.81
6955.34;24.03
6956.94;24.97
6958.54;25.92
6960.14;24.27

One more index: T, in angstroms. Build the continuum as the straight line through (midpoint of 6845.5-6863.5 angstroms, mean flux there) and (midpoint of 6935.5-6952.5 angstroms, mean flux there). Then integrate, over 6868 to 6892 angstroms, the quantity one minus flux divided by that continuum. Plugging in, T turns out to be 0.9 angstroms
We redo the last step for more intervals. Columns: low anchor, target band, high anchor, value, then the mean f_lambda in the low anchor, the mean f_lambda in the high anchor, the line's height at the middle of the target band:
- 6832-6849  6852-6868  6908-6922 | -0.6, 24.4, 25.2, 24.6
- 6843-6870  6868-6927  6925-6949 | 1.3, 25.2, 25.6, 25.4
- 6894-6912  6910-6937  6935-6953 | -0.6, 24.9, 25.3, 25.1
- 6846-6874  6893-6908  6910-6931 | 0.2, 25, 25.6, 25.4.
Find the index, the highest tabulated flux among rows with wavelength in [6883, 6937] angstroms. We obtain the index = 28.09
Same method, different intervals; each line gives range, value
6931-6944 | 26.63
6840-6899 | 27.31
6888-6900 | 25.93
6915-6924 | 25.98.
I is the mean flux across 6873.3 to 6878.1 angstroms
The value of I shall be 24.7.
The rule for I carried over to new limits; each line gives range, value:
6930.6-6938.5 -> 25.8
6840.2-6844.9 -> 23.7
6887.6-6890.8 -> 23.9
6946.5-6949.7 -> 24.6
